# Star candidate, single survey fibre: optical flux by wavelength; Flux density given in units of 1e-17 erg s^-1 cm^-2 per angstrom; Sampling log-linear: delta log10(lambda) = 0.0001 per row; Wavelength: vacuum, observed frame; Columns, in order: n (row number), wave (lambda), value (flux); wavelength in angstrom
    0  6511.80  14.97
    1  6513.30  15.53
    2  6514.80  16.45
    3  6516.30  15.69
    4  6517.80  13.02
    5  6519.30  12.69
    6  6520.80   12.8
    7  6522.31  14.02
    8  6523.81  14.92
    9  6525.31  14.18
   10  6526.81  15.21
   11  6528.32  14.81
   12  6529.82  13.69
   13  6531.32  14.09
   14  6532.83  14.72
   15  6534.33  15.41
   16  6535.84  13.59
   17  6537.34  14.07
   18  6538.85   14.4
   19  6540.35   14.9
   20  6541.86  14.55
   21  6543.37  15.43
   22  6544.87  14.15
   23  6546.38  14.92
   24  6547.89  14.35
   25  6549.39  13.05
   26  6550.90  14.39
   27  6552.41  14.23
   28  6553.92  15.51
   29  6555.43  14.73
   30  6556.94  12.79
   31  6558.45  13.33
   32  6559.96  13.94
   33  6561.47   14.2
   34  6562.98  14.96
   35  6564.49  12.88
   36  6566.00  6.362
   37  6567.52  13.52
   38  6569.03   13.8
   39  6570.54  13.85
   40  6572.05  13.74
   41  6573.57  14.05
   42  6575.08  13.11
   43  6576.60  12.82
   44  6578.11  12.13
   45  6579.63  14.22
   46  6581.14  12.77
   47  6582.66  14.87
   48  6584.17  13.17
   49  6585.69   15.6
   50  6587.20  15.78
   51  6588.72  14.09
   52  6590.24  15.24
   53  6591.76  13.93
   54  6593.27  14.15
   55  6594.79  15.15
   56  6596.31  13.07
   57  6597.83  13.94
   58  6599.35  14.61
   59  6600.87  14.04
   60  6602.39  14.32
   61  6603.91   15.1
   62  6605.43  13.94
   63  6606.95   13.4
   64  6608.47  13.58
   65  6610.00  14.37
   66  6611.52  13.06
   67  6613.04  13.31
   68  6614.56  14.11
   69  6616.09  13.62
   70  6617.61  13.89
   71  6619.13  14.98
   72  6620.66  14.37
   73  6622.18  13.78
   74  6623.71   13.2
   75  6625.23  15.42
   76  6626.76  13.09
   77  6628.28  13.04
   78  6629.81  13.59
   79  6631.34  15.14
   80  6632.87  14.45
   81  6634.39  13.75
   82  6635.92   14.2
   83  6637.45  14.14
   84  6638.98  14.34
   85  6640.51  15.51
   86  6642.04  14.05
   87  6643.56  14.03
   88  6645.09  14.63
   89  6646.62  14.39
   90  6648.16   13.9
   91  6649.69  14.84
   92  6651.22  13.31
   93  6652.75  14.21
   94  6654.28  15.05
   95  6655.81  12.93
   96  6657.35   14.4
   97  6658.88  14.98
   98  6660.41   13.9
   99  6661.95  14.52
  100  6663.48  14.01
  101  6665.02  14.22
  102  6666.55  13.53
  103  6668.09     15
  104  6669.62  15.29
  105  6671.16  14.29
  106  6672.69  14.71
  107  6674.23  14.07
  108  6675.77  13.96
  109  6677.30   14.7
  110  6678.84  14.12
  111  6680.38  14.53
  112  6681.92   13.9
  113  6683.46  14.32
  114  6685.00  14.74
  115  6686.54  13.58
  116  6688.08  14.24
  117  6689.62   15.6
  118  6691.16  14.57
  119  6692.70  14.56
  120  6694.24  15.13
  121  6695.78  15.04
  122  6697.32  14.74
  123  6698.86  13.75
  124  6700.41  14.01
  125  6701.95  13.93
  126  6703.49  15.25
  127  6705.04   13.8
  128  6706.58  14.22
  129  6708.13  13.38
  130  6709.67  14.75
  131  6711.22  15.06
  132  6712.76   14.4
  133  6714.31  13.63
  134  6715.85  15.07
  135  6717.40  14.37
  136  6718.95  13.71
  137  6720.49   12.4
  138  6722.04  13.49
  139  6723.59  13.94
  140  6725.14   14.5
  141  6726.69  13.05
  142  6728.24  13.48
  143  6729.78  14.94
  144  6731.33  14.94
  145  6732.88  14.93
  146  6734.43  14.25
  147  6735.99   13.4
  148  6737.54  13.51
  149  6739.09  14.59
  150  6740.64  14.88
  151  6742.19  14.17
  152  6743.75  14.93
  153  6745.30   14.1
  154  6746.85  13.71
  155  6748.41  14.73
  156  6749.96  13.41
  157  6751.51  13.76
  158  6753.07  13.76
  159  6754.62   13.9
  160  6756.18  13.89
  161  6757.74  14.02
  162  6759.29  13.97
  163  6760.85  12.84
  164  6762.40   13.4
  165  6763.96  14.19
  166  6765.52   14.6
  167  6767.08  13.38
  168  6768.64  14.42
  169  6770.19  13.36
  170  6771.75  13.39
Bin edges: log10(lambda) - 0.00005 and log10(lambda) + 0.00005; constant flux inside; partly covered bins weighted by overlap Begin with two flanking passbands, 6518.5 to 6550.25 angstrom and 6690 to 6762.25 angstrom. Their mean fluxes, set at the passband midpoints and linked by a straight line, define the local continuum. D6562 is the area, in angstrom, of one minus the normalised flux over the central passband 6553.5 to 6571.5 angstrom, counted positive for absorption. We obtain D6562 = 1.2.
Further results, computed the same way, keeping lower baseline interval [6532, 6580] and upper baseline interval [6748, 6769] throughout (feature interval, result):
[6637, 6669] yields -1.06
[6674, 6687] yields -0.38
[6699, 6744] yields -1.02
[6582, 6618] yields -0.95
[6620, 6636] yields -0.19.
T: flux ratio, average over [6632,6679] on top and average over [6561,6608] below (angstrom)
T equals 1.04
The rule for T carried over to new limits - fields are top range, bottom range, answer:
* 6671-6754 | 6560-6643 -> 1.03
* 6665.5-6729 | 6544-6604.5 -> 1.03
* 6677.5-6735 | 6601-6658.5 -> 1.01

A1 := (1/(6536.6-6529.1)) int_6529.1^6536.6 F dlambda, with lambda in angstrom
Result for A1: 14.3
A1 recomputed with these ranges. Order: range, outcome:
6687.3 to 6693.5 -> 14.7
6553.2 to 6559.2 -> 14.1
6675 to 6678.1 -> 14.3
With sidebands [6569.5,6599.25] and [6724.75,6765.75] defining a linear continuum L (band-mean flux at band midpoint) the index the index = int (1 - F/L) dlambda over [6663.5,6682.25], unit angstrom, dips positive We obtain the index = -0.4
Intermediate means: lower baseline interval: 14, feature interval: 14.4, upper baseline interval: 14.1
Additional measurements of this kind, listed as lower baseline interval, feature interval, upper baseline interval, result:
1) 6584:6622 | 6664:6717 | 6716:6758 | -1.18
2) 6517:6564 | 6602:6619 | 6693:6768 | 0.32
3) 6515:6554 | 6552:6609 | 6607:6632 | 1.15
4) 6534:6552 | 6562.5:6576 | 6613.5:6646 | 1.37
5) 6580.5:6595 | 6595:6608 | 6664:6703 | 0.33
